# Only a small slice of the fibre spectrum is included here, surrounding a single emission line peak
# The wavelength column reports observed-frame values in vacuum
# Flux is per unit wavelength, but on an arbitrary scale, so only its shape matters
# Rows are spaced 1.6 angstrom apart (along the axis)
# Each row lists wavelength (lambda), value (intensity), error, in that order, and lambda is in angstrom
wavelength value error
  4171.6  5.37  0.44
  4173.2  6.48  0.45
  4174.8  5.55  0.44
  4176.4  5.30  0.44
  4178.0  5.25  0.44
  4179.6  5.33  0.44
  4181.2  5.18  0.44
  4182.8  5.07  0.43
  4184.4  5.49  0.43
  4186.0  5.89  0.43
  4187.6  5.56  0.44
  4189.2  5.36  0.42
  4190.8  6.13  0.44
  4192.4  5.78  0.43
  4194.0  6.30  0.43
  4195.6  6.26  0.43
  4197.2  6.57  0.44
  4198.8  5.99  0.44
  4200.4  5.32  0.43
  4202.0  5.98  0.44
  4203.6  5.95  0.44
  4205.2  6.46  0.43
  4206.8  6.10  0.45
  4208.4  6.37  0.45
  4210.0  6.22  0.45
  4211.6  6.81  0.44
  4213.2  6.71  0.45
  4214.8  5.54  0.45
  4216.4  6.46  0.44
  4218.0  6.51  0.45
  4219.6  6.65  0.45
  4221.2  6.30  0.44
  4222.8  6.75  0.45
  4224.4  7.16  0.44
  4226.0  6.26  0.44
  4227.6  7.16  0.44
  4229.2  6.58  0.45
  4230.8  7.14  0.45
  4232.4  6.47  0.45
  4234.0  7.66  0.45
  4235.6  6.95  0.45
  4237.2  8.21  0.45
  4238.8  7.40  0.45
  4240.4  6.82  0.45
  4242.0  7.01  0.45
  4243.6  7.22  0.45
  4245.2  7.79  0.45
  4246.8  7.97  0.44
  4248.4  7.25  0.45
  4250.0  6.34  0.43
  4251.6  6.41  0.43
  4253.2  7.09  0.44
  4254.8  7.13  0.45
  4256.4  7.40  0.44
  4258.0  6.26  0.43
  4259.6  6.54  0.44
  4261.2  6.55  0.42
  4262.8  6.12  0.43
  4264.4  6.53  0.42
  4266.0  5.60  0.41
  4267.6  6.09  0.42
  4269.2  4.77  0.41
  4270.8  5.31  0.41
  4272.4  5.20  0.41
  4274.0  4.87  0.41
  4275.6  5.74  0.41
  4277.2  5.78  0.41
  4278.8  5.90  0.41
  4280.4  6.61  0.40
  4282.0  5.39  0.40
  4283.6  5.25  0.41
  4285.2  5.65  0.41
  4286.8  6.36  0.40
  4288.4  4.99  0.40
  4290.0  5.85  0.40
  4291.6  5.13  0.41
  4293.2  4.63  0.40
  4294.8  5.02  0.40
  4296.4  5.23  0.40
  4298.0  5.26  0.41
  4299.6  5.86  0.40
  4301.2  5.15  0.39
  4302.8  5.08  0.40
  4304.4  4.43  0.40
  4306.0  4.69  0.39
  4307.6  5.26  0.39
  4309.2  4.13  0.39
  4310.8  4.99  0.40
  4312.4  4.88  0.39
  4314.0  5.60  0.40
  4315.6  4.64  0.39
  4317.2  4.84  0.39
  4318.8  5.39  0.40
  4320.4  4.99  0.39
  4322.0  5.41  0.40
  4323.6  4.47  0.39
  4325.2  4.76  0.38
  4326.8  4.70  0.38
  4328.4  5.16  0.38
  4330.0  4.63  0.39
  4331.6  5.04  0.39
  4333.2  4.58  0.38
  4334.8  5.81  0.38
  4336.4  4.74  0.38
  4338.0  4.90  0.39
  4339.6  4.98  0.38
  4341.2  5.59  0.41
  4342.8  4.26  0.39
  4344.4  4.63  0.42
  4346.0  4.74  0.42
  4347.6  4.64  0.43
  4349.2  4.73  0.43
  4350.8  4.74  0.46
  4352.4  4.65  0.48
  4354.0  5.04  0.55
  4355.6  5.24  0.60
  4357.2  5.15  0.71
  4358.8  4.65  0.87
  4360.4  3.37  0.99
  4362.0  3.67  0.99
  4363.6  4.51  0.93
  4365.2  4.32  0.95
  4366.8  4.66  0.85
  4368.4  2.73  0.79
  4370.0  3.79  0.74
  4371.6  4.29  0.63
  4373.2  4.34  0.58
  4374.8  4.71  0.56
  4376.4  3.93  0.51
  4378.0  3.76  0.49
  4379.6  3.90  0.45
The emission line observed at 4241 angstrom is C III] 1909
